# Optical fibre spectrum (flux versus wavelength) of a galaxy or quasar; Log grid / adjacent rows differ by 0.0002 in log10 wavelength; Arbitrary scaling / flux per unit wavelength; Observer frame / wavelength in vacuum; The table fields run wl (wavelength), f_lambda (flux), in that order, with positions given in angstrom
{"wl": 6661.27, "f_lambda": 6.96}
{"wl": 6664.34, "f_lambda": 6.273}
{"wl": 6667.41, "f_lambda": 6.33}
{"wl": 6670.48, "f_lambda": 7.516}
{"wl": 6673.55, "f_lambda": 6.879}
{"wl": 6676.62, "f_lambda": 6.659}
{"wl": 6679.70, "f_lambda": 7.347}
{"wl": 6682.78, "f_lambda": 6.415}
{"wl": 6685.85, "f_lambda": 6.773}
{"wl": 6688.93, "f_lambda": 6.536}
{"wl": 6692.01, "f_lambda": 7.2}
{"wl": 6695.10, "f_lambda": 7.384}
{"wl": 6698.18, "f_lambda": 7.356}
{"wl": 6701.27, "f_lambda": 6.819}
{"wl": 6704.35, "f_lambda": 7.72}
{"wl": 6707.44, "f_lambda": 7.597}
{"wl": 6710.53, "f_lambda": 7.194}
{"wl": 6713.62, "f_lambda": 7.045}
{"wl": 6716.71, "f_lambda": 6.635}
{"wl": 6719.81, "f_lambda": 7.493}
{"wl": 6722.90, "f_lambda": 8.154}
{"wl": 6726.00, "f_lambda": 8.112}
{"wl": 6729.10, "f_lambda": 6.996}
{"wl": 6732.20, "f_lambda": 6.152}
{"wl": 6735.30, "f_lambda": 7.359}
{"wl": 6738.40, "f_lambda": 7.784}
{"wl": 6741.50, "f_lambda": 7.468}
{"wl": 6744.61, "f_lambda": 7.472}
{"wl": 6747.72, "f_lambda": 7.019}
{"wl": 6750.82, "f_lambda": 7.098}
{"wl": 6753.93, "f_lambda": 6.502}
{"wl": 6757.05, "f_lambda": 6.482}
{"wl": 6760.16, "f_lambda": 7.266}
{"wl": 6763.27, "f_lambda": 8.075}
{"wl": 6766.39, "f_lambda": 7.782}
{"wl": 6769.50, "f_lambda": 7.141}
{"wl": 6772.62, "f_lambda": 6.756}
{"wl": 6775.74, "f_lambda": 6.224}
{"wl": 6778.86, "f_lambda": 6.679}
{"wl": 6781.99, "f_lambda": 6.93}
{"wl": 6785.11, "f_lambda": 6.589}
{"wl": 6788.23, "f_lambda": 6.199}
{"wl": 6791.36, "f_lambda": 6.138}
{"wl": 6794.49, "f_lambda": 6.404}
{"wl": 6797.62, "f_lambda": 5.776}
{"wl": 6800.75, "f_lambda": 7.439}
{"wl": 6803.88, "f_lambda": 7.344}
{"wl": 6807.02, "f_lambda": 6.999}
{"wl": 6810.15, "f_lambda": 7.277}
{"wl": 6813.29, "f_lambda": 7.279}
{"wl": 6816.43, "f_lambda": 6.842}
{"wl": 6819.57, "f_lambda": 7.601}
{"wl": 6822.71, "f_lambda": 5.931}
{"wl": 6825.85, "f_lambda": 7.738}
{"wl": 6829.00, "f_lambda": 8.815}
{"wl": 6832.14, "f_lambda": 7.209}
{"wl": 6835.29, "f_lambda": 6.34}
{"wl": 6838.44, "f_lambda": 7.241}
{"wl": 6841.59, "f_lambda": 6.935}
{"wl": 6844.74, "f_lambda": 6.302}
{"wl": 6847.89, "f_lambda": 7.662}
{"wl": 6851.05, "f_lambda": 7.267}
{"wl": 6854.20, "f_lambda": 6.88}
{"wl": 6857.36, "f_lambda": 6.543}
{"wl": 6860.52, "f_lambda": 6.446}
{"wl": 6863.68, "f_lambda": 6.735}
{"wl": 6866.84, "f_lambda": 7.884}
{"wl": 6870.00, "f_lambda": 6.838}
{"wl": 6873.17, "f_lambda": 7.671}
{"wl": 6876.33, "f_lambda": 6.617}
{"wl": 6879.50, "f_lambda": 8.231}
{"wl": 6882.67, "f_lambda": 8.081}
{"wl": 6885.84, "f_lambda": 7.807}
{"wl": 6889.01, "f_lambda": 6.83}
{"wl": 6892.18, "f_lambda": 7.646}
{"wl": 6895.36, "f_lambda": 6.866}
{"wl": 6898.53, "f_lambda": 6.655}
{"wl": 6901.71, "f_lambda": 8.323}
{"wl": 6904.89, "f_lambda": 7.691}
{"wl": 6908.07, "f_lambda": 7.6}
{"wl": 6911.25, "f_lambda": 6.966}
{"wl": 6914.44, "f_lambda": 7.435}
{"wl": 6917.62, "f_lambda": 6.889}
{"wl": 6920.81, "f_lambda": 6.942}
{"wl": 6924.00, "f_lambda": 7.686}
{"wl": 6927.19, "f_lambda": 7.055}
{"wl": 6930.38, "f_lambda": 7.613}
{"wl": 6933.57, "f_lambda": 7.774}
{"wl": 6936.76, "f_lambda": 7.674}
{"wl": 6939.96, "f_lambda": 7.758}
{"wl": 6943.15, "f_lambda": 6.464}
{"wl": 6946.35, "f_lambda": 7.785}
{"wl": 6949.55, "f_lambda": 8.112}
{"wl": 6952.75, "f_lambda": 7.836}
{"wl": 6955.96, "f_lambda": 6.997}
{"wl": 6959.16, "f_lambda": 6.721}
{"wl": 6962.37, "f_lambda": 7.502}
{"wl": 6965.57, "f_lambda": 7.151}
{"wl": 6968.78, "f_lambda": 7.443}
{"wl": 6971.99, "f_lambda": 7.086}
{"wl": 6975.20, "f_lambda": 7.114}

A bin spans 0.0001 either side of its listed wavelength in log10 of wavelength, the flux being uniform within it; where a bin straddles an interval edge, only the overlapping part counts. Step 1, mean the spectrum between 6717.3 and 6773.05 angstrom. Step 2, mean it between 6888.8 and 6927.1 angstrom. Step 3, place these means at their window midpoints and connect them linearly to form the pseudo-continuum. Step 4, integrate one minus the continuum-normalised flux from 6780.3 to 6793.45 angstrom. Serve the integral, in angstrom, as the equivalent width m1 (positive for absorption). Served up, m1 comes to 1.5 angstrom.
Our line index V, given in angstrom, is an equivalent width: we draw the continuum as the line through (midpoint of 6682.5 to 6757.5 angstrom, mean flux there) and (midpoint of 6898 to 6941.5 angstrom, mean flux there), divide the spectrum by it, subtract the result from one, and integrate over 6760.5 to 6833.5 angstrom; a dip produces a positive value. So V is 2.70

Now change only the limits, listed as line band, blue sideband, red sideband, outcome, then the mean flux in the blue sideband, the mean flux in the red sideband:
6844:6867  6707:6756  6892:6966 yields 1.2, 7.24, 7.38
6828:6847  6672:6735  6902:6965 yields 0.5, 7.13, 7.41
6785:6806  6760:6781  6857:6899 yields 1.7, 7.12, 7.24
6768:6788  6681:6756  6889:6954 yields 1.6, 7.17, 7.42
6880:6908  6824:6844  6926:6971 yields -0.6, 7.31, 7.42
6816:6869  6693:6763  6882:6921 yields 1.7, 7.25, 7.36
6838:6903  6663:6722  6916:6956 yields 1.1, 7.03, 7.45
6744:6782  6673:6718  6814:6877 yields 0.2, 7.04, 7.08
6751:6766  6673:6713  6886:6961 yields 0.0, 7.07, 7.37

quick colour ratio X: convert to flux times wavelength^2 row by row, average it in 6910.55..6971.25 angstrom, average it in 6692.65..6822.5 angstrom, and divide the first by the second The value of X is 1.10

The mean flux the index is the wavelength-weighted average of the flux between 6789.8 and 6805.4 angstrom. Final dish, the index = 6.62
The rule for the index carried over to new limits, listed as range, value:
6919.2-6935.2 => 7.41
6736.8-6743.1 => 7.62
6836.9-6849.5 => 7.03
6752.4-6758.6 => 6.48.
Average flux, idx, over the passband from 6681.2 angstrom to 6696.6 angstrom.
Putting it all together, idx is 6.86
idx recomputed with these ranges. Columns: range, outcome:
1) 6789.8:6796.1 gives 6.27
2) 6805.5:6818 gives 7.1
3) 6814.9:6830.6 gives 7.39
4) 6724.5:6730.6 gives 7.55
